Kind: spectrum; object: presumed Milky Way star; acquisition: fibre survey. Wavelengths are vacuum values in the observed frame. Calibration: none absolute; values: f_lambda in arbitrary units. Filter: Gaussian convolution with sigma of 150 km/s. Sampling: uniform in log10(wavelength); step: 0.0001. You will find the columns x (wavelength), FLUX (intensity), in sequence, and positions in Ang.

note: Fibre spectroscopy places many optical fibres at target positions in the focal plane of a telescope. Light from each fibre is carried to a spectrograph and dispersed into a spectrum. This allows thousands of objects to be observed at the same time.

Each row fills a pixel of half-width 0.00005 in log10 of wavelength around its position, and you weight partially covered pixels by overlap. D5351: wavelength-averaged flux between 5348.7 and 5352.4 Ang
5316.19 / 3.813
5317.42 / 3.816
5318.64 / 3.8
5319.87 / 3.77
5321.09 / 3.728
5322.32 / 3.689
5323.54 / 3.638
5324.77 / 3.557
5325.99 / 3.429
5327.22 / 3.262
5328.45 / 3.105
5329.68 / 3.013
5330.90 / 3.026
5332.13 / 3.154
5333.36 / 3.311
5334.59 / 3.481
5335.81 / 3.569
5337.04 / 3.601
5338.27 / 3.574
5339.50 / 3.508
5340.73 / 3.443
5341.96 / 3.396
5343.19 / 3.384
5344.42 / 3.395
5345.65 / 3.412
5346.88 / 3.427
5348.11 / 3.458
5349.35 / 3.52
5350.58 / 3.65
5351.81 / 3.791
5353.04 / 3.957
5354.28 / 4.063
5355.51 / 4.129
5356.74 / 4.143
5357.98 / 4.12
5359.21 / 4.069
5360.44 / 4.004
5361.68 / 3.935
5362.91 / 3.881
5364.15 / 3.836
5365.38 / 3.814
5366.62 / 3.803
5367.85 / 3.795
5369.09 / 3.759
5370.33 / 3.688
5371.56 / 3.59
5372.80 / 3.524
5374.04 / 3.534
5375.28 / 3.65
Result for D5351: 3.65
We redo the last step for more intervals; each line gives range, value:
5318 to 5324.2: 3.73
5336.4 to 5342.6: 3.5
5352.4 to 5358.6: 4.08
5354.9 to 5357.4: 4.13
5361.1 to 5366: 3.87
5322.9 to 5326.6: 3.55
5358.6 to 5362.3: 4.01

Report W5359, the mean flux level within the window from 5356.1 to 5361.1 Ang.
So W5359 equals 4.08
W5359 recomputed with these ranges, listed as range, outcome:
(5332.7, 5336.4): 3.45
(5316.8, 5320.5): 3.79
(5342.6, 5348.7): 3.42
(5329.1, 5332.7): 3.07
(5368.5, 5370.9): 3.72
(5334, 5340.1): 3.55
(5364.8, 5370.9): 3.77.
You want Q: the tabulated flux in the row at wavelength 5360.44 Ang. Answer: 4.004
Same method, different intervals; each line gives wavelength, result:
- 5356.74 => 4.143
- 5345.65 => 3.412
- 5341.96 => 3.396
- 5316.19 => 3.813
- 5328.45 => 3.105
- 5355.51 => 4.129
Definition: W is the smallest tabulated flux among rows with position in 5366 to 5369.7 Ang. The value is 3.759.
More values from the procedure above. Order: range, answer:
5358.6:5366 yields 3.814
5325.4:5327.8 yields 3.262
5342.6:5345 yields 3.384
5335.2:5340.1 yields 3.508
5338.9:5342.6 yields 3.396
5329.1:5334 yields 3.013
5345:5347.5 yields 3.412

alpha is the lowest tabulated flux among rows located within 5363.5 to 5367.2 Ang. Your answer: 3.803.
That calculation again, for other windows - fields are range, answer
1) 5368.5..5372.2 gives 3.59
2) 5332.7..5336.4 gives 3.311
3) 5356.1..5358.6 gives 4.12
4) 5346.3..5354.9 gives 3.427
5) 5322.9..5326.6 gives 3.429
